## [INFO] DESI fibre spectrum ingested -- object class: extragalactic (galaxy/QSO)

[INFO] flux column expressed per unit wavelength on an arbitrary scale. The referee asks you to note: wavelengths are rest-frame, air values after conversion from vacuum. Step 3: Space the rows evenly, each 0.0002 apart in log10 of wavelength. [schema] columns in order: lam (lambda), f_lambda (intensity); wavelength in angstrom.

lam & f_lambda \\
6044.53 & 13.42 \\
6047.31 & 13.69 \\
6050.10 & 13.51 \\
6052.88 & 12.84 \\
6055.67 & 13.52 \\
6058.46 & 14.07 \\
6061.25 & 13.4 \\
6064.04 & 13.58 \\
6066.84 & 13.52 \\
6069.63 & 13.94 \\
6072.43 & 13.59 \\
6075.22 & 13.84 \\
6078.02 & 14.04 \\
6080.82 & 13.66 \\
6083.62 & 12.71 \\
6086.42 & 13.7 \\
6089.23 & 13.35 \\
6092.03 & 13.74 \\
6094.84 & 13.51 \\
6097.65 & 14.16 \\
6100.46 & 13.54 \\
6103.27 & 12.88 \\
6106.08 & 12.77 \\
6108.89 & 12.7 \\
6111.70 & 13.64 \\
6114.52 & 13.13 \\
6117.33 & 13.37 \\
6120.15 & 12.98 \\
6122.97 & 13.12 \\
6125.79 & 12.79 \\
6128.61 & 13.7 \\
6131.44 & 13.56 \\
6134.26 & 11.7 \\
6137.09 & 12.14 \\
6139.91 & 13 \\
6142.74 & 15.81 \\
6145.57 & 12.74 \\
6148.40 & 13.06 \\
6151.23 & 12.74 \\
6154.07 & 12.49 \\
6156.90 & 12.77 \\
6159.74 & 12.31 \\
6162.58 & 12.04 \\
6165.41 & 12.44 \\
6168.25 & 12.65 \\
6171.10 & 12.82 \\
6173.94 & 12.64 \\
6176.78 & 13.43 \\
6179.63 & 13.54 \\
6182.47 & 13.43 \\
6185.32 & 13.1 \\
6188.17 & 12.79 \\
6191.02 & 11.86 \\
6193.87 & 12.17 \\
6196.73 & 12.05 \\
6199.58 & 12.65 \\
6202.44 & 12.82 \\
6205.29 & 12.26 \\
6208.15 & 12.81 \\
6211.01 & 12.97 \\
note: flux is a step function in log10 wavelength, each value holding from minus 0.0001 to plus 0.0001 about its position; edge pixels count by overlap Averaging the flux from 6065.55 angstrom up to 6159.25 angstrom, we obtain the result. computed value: 13.3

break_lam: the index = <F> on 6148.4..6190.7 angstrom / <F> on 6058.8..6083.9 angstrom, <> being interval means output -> 0.94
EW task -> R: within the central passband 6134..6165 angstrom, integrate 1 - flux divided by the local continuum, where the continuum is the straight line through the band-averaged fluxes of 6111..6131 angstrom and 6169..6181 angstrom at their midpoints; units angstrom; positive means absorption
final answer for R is 0.8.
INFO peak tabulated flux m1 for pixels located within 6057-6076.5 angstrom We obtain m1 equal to 14.07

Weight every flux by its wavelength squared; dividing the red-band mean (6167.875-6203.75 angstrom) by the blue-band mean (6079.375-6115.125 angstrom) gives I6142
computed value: 0.98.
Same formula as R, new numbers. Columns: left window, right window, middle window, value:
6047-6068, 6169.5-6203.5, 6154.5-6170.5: 0.55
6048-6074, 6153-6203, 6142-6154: -0.41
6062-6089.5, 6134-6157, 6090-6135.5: 0.26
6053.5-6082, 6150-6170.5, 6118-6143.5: -0.52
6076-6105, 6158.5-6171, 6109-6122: -0.07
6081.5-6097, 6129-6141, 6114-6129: -0.28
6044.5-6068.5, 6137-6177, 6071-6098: -0.55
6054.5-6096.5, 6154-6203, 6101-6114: 0.27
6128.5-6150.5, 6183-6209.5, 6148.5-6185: 0.18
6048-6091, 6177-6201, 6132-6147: -0.04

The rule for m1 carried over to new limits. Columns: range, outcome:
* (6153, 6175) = 12.82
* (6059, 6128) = 14.16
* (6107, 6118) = 13.64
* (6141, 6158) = 15.81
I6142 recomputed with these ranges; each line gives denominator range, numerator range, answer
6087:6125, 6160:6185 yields 0.99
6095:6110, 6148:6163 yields 0.97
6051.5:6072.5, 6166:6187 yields 1.00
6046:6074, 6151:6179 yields 0.96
